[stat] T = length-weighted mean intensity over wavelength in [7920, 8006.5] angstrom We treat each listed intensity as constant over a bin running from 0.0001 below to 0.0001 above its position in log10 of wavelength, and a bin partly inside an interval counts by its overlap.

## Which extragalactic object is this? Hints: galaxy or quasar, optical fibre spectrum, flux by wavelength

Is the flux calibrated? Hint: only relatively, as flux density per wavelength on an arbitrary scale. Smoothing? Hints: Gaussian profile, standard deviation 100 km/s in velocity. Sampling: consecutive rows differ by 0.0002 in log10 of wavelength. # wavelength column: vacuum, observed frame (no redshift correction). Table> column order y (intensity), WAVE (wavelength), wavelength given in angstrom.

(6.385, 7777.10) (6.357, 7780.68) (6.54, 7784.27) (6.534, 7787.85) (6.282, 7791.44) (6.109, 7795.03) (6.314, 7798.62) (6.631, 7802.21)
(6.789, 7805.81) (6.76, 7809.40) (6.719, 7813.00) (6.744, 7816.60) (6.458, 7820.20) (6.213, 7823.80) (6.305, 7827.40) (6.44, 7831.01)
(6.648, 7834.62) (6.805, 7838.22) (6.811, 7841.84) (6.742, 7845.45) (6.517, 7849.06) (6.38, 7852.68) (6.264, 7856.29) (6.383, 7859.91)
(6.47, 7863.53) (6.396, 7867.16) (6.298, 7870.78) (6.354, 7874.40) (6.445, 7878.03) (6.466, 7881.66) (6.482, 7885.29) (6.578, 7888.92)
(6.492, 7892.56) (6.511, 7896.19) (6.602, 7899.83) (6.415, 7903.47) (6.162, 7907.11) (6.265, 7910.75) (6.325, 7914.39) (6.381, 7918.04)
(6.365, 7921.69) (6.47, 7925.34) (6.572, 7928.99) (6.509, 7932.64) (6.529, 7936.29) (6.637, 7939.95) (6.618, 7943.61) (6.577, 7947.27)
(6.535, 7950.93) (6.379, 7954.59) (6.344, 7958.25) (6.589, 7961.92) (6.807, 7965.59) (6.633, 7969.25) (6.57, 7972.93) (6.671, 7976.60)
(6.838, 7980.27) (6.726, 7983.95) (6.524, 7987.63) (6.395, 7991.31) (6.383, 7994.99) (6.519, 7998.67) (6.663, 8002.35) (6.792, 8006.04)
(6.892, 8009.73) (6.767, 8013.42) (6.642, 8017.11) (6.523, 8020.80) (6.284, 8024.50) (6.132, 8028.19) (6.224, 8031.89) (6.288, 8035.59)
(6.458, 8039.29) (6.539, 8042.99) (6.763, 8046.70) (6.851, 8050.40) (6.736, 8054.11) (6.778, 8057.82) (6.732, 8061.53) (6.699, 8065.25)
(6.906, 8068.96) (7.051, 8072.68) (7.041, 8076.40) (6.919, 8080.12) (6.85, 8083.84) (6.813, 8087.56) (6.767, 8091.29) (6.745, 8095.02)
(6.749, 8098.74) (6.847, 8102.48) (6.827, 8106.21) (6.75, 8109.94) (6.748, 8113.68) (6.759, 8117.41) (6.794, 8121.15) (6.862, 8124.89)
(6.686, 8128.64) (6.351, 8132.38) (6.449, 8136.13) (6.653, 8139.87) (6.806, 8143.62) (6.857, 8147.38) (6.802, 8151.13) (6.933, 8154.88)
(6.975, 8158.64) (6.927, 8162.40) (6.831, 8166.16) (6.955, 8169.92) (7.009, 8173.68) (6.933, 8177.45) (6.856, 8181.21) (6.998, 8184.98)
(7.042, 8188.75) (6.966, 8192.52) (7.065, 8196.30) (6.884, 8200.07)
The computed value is 6.57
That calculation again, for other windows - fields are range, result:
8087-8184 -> 6.8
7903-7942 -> 6.42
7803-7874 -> 6.53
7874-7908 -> 6.46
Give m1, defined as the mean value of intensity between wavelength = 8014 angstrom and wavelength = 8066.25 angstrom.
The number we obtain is 6.55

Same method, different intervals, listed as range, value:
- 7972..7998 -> 6.58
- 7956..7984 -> 6.64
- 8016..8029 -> 6.4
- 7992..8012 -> 6.64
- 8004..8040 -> 6.5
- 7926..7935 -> 6.54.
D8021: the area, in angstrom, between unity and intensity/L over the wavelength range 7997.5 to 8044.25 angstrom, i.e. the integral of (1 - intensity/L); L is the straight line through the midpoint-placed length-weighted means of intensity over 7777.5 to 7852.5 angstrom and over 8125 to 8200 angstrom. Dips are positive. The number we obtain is 1.4 angstrom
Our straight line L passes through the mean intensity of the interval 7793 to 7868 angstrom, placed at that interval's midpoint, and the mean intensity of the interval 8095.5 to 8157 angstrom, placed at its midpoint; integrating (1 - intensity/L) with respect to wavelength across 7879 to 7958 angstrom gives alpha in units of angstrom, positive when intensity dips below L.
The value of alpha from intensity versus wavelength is 1.4 angstrom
